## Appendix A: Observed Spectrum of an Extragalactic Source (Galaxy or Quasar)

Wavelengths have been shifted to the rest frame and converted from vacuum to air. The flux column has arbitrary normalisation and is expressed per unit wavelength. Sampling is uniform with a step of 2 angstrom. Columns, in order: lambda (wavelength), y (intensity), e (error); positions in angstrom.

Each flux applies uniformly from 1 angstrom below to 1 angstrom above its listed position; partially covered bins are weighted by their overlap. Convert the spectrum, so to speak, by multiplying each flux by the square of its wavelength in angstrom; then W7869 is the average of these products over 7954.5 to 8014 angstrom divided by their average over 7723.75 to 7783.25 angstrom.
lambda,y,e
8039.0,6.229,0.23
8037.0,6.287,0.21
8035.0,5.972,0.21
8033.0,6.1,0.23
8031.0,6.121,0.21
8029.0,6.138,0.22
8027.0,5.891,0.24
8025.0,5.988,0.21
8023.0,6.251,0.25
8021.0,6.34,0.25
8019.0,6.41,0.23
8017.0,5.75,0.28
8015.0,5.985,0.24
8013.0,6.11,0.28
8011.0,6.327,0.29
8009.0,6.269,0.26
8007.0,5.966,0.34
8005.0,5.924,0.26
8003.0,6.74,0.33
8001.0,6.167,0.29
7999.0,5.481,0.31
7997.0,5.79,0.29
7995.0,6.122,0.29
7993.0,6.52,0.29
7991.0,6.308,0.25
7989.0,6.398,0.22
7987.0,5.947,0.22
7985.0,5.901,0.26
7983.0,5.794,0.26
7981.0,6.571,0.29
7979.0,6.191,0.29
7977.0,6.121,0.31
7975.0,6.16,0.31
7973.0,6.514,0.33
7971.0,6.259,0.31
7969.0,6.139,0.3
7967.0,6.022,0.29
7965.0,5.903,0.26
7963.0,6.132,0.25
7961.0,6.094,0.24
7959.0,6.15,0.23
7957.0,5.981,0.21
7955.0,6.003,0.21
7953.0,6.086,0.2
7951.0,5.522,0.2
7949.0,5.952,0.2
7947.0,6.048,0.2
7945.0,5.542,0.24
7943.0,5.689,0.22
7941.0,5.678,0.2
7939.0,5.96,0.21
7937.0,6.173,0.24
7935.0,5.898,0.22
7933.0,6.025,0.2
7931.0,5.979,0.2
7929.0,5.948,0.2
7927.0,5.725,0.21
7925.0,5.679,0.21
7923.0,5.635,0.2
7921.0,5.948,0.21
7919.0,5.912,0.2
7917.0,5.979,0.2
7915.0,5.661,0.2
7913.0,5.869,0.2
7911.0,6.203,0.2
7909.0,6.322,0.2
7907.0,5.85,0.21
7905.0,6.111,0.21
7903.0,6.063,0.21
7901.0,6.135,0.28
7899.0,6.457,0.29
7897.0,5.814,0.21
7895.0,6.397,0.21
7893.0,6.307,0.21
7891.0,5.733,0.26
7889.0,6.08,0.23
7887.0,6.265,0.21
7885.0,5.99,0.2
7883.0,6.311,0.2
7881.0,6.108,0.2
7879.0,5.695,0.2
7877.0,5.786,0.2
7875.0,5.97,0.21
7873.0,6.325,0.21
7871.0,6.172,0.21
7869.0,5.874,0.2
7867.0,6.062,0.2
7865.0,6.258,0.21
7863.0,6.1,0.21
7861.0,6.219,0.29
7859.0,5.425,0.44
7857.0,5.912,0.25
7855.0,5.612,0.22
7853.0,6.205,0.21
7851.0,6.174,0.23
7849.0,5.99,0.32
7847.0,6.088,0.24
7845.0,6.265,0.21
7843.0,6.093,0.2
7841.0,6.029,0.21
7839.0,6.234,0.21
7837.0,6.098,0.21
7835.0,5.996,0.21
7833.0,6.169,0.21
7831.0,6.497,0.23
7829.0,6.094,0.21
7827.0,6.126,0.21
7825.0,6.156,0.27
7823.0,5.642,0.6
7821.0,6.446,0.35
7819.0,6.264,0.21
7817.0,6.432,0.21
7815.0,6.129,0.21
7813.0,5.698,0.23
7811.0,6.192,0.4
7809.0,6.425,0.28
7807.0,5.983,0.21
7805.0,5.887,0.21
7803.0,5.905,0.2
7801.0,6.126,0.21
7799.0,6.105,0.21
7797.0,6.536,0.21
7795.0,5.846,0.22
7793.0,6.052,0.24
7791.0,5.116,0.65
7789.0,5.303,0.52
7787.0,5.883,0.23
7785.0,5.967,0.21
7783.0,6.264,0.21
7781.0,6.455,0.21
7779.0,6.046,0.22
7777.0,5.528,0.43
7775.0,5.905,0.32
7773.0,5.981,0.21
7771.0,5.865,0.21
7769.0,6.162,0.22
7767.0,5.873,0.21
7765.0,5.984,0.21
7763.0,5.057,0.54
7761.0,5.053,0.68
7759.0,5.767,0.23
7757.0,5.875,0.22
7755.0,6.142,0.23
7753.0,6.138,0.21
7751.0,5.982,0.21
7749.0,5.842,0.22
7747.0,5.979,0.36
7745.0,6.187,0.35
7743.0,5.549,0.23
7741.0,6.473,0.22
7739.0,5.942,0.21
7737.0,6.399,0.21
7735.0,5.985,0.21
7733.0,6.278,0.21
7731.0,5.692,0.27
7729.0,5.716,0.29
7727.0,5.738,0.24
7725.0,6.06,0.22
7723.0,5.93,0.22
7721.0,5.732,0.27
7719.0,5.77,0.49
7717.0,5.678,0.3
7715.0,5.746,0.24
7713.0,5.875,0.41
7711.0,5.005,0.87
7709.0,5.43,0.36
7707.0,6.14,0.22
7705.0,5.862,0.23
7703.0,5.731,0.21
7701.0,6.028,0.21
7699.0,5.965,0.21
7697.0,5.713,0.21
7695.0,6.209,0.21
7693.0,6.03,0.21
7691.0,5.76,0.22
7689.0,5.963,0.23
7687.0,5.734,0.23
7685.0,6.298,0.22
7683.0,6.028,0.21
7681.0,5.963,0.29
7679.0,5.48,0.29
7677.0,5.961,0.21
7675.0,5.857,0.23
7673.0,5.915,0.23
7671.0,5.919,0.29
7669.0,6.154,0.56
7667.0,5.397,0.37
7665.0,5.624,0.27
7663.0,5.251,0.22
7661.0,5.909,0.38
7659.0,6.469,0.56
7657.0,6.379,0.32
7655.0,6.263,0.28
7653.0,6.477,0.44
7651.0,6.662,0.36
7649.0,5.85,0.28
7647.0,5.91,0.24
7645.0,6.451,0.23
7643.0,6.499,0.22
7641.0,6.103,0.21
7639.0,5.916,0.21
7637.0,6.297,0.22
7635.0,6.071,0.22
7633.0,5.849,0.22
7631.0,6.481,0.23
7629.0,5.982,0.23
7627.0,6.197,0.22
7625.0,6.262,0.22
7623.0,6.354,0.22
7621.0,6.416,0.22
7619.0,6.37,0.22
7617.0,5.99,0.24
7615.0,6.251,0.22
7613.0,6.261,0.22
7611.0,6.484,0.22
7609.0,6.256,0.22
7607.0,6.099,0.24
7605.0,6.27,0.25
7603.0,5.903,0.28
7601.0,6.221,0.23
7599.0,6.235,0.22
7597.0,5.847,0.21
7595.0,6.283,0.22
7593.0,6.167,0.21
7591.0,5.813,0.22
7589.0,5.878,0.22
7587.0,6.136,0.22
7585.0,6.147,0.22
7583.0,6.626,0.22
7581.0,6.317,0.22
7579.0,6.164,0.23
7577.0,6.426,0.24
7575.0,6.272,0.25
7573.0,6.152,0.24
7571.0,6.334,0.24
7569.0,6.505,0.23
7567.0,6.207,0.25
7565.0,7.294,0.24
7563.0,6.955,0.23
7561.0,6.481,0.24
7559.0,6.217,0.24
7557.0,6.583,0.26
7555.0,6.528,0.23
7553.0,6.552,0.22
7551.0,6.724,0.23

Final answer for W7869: 1.1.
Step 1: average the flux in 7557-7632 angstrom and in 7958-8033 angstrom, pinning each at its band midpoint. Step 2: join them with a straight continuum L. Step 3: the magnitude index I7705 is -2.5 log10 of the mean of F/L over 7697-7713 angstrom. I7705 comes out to 0.09 mag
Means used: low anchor 6.28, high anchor 6.13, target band 5.74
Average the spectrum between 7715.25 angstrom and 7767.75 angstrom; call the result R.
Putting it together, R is 5.88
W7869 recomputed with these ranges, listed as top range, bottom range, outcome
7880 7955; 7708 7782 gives 1.07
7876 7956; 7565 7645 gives 1.04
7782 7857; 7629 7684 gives 1.05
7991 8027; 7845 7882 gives 1.06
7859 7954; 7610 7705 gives 1.05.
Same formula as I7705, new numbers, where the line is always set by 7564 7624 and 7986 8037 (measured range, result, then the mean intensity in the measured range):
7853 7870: 0.040 mag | 5.95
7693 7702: 0.042 mag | 5.98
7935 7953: 0.055 mag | 5.84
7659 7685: 0.072 mag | 5.83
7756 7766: 0.121 mag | 5.55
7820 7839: 0.007 mag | 6.14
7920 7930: 0.066 mag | 5.79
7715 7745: 0.051 mag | 5.93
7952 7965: 0.014 mag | 6.06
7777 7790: 0.044 mag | 5.95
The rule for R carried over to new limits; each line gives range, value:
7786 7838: 6.04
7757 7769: 5.63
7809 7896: 6.09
